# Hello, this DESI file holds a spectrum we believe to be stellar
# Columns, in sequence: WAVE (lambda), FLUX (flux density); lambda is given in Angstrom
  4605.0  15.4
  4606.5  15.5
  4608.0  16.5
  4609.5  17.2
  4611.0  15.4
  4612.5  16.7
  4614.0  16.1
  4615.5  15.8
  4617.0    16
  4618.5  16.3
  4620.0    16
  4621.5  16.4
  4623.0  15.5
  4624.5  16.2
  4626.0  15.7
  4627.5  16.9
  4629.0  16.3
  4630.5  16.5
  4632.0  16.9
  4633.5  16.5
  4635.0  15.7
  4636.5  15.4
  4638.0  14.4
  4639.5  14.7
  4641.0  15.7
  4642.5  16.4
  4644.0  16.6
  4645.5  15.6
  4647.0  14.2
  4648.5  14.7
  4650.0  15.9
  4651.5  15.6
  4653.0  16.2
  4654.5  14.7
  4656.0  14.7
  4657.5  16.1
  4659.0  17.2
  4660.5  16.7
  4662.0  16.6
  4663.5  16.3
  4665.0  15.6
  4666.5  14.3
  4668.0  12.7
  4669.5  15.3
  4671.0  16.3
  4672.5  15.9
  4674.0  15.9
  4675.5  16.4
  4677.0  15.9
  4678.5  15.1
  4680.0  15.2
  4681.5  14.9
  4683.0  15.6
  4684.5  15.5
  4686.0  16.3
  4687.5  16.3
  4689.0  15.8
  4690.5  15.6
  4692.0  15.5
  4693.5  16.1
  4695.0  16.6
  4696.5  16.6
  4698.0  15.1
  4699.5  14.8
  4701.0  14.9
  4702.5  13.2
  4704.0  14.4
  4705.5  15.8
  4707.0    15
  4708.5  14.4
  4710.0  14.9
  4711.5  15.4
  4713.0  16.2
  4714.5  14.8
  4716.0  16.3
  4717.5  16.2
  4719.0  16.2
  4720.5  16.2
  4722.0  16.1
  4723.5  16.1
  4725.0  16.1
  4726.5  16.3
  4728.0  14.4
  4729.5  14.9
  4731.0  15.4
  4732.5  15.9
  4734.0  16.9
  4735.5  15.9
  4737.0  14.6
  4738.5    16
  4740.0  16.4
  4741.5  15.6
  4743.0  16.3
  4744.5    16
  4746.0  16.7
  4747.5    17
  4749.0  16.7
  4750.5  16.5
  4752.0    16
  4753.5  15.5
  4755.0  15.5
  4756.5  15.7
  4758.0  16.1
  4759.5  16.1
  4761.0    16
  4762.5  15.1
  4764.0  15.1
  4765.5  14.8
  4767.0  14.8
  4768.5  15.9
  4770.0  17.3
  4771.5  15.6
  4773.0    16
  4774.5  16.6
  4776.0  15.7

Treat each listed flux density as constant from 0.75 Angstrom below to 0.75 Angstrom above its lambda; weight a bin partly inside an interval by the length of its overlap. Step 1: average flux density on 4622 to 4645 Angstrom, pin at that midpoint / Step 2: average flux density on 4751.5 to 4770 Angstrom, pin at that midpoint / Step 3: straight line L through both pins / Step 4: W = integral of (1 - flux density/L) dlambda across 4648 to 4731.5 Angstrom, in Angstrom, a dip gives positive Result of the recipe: 1.3 Angstrom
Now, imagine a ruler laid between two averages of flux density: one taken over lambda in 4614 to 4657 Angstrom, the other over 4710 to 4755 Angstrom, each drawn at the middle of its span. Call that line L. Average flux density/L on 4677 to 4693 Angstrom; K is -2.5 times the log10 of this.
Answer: 0.02 mag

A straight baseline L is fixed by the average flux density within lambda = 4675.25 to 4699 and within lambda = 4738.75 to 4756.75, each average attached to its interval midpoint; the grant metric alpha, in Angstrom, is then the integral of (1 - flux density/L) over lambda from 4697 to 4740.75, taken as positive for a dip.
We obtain 1.3 Angstrom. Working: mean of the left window 15.8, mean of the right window 16.2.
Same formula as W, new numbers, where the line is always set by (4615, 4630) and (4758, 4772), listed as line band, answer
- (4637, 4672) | 1.1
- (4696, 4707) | 0.6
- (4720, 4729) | 0.0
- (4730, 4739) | 0.0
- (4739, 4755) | -0.5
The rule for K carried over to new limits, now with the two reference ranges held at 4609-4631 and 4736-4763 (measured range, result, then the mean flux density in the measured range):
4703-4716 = 0.063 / 15.1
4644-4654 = 0.048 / 15.4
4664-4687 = 0.048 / 15.4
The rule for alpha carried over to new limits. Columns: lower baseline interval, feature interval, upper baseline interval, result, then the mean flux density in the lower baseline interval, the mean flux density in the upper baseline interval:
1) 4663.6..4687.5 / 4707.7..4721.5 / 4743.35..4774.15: 0.04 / 15.4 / 15.9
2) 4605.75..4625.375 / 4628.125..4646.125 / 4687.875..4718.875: 0.05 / 16.1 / 15.4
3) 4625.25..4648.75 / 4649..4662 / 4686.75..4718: -0.19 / 15.8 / 15.4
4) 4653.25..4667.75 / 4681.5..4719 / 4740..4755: 1.10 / 15.7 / 16.2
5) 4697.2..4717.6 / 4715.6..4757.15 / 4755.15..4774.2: -1.56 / 15.1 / 15.7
